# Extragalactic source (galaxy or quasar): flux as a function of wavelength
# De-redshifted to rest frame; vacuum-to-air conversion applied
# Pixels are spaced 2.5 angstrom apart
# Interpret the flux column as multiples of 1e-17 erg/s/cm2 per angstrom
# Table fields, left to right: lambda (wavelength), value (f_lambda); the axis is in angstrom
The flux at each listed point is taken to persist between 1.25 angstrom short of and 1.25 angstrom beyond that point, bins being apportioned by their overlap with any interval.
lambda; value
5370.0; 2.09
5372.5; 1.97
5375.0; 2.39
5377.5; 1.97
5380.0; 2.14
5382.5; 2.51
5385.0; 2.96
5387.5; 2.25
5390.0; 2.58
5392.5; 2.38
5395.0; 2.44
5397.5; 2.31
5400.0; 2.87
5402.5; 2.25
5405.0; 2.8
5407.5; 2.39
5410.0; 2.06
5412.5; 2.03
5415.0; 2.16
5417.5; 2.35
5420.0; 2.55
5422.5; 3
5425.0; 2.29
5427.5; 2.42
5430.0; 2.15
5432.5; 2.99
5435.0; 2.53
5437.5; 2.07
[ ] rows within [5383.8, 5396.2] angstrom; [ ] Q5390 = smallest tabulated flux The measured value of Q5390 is 2.25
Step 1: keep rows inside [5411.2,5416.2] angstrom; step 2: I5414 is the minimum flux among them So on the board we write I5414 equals 2.03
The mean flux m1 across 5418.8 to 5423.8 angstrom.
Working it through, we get 2.77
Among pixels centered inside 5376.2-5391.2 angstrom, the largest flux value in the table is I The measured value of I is 2.96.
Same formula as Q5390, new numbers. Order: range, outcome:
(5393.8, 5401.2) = 2.31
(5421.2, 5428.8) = 2.29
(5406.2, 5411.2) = 2.06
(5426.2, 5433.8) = 2.15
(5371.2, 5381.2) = 1.97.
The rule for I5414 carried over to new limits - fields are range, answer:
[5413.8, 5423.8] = 2.16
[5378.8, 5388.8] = 2.14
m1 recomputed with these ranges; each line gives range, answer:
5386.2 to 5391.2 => 2.42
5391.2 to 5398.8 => 2.38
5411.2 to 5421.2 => 2.27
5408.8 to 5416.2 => 2.08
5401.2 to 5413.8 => 2.31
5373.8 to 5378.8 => 2.18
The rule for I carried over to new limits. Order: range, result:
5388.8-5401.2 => 2.87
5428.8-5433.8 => 2.99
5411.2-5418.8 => 2.35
